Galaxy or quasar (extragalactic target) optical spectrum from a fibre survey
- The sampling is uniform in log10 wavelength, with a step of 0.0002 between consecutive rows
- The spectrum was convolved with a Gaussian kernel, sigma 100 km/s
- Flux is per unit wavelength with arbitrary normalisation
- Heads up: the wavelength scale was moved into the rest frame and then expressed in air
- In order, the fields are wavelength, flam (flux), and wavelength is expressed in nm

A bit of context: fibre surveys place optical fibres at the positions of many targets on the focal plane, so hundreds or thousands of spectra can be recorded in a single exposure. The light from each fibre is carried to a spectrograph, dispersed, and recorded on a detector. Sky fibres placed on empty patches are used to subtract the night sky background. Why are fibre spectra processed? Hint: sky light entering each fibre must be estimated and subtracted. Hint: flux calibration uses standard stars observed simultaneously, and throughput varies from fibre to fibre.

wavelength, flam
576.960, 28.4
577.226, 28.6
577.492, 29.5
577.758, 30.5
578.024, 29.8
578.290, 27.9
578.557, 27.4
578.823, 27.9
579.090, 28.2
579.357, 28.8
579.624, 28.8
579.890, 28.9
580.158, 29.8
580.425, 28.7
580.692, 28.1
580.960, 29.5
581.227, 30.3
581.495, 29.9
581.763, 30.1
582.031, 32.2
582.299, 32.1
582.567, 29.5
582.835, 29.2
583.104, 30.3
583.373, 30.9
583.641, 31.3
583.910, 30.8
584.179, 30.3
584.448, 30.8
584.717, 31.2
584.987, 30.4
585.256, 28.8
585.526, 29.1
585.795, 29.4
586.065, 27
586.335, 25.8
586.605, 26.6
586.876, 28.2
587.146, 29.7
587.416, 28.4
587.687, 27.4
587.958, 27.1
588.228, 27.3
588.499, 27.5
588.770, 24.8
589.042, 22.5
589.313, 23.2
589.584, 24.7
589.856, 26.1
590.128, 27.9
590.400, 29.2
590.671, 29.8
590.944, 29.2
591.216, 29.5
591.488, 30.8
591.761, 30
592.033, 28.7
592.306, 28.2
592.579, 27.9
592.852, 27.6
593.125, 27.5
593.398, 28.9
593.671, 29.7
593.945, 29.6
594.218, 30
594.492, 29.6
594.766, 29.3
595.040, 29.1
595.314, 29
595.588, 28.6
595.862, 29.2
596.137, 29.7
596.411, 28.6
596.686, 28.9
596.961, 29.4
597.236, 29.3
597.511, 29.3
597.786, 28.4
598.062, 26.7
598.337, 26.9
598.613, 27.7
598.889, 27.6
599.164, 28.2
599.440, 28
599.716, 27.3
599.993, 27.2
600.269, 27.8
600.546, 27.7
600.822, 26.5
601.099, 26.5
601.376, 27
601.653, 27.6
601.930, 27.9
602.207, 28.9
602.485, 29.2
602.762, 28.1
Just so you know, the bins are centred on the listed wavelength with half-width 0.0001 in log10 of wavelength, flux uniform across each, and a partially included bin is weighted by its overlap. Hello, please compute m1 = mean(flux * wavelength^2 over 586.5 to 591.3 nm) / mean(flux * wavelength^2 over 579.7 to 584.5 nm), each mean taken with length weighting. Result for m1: 0.92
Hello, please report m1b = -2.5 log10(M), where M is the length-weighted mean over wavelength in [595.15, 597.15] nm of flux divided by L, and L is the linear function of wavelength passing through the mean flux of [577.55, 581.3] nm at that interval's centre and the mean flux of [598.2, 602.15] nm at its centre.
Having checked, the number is -0.05 mag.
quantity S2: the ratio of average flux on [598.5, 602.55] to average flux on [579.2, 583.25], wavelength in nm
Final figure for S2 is 0.93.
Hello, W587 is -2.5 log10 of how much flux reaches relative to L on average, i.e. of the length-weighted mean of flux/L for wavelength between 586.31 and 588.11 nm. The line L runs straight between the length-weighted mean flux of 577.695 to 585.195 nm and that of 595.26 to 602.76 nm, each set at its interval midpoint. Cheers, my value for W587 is 0.06 mag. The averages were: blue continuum 29.8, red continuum 28.1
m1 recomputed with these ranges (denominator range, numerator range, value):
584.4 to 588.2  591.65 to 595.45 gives 1.04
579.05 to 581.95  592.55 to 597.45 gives 1.04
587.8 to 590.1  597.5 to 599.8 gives 1.12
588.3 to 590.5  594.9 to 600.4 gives 1.13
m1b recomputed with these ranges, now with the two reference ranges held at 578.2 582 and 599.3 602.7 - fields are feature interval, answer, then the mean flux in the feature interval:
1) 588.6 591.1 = 0.08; 26.4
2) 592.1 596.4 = -0.03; 28.9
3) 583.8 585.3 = -0.07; 30.5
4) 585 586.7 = 0.02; 28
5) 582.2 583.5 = -0.06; 30.3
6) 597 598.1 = -0.03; 28.7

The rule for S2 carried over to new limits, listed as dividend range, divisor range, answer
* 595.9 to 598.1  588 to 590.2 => 1.13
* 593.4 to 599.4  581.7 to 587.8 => 0.97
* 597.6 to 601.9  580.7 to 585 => 0.90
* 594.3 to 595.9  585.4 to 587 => 1.05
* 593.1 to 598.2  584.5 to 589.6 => 1.06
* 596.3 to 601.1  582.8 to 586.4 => 0.94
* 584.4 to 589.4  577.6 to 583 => 0.94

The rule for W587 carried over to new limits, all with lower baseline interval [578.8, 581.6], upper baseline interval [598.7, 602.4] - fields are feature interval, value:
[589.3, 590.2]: 0.11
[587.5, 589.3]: 0.10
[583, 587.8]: -0.02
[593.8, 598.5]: -0.04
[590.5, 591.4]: -0.05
